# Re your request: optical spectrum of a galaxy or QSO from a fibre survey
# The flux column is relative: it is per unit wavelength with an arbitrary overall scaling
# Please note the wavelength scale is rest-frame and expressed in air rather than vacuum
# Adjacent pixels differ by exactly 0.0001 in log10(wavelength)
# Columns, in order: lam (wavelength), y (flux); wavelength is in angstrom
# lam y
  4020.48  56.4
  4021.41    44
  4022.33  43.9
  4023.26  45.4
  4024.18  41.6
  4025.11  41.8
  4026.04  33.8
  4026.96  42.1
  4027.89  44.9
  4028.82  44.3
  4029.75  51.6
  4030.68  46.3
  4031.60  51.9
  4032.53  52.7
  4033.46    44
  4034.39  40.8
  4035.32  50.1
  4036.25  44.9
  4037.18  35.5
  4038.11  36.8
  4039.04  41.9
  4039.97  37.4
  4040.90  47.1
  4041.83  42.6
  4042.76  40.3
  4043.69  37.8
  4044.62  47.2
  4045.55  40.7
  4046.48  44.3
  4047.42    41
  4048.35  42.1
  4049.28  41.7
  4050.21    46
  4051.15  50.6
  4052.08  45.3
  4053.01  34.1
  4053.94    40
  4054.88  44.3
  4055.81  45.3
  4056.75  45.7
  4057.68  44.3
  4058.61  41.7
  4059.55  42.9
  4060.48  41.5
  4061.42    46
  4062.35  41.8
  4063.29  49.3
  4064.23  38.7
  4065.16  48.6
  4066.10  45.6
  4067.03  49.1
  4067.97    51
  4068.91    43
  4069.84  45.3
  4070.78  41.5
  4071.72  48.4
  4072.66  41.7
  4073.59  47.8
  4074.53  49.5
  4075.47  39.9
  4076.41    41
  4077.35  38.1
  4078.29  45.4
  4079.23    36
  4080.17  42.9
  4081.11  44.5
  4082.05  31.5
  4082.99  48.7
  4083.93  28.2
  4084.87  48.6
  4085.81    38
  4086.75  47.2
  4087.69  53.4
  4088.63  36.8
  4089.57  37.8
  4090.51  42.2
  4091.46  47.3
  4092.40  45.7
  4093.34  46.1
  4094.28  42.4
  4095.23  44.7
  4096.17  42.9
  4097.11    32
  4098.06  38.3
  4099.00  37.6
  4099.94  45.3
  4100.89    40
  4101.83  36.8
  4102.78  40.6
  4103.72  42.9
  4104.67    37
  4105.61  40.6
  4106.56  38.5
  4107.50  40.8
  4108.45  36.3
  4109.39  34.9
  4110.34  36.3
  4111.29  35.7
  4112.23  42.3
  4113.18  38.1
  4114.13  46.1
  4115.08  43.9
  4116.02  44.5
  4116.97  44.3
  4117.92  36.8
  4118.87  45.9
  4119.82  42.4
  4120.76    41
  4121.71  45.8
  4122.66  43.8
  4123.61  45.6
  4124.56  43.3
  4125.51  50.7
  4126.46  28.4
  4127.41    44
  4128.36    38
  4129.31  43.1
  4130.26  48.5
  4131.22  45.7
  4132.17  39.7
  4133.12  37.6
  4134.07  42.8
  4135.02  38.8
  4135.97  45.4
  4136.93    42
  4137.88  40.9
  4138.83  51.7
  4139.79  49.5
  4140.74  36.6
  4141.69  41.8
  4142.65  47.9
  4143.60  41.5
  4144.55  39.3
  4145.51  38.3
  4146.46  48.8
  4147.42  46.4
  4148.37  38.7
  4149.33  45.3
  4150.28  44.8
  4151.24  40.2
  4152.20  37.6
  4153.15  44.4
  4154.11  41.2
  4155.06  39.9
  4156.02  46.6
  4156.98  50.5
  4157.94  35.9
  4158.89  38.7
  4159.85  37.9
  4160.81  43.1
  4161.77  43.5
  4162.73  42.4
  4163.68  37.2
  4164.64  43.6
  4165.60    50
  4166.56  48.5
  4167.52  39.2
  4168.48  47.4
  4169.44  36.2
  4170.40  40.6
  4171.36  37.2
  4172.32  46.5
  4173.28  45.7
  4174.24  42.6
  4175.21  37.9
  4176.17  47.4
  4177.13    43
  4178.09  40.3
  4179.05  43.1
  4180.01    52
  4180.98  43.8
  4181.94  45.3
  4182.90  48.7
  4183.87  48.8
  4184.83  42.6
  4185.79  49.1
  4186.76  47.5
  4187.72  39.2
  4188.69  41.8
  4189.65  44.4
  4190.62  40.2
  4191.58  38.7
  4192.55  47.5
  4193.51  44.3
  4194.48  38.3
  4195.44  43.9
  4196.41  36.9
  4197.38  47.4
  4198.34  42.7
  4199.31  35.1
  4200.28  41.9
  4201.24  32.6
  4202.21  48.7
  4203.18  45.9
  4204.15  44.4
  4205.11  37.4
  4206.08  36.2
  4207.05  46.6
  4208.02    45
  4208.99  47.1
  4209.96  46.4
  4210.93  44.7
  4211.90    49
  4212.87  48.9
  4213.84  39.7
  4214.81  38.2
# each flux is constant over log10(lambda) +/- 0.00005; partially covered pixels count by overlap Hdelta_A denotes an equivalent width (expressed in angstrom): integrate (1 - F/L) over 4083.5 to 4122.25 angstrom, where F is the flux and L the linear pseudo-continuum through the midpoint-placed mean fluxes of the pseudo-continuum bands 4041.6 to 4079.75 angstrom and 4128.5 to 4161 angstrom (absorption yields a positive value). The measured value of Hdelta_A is 1.8 angstrom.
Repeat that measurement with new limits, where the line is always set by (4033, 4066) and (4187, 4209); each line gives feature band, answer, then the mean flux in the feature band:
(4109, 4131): 0.3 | 41.9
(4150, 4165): 0.2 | 41.7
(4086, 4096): -0.3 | 44.1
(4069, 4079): -0.2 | 43.6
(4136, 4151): -0.4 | 43.6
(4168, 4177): -0.1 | 42.4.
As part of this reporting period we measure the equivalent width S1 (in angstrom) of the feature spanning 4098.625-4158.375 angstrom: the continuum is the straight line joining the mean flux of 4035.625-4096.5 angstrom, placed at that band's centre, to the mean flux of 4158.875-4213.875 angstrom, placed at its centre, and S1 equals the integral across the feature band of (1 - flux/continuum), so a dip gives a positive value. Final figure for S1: 1.74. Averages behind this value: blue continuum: 43.1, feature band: 41.9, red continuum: 43.2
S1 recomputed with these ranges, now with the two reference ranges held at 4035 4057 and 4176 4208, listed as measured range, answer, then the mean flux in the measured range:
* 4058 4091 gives -0.5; 43.2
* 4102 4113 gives 1.1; 38.6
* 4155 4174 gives 0.2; 42.6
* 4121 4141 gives 0.0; 43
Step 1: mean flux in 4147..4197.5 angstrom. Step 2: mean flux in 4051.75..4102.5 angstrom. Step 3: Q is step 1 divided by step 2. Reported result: 1.0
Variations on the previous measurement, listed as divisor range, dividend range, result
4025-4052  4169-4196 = 1.00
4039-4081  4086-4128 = 0.95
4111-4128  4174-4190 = 1.05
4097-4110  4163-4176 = 1.10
